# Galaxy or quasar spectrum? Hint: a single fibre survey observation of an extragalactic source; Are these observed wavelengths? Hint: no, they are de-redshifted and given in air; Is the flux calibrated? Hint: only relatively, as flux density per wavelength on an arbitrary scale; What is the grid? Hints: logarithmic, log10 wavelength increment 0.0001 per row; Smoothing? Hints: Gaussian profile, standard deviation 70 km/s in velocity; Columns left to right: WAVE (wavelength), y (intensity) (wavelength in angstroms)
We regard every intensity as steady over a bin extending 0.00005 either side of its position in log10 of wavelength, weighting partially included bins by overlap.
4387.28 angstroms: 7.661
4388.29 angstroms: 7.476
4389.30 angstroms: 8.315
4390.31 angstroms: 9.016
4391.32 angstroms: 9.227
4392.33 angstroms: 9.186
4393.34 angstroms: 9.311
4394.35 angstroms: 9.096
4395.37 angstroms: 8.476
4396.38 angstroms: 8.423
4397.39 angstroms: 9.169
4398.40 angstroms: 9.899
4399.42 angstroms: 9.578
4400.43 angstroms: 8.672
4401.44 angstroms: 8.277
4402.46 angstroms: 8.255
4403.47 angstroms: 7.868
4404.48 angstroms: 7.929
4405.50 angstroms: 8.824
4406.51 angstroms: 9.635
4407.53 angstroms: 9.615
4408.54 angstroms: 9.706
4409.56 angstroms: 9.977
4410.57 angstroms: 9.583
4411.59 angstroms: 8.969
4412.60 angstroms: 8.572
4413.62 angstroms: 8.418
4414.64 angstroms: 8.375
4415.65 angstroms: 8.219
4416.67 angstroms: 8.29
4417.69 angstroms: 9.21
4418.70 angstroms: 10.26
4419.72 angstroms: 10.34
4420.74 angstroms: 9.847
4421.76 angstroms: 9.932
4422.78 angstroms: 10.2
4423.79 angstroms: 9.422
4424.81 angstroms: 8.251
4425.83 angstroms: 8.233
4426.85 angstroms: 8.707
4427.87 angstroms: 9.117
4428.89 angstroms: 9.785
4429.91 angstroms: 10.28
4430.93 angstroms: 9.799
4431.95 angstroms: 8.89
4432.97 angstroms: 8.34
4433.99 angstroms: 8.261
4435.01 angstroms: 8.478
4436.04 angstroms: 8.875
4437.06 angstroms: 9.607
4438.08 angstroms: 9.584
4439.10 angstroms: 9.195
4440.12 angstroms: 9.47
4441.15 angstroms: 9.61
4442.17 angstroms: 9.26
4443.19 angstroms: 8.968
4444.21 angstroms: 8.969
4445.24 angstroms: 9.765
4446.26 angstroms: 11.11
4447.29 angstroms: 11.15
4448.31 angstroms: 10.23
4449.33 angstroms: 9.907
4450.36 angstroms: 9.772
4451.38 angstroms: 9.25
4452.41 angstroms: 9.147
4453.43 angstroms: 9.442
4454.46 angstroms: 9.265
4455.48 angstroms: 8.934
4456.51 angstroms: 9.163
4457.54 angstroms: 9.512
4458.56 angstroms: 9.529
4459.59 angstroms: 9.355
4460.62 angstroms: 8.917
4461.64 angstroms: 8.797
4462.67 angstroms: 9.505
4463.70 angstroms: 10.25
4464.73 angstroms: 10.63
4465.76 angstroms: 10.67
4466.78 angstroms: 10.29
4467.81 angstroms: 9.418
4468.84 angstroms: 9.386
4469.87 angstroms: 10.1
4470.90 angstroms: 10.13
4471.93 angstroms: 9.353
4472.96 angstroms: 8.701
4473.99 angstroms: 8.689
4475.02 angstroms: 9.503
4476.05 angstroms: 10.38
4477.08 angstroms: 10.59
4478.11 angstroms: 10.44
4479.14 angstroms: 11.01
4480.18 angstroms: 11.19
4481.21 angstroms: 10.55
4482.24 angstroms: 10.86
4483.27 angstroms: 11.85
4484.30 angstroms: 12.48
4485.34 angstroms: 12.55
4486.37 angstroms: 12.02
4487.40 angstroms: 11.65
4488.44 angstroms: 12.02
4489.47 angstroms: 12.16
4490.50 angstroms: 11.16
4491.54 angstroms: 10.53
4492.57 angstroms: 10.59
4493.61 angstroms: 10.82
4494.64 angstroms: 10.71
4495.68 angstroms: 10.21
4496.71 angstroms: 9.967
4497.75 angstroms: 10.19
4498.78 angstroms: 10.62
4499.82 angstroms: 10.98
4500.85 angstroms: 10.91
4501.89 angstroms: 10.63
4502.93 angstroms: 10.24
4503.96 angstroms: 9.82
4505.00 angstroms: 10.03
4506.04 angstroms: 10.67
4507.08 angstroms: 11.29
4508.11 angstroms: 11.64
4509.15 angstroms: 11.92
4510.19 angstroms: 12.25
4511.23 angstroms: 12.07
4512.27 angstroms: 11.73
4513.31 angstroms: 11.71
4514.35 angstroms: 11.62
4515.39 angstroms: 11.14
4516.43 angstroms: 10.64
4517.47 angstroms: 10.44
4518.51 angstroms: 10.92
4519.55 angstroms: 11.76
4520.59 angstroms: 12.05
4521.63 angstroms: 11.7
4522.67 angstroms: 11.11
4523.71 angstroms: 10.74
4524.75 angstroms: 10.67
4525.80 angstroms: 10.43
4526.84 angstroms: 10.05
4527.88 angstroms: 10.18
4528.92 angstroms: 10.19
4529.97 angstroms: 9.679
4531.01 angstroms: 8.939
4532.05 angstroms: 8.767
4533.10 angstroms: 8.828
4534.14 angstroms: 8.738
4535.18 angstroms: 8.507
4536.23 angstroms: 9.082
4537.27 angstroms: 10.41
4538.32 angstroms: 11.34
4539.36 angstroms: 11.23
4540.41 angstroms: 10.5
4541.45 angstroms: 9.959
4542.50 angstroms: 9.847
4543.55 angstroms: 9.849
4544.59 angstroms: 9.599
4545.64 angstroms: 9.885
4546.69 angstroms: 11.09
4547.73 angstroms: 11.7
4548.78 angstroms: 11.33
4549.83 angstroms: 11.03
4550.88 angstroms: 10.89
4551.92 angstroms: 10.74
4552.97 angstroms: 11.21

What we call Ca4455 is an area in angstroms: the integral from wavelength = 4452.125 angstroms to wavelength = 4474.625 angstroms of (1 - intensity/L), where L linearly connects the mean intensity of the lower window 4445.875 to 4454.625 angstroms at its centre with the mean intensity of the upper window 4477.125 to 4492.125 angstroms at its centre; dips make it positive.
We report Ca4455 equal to 2.1 angstroms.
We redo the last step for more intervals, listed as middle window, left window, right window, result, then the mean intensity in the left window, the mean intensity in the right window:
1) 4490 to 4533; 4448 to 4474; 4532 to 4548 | -4.1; 9.56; 9.97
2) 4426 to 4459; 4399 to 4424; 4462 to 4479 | 0.4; 9.12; 9.89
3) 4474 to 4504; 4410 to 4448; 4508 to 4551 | -2.5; 9.29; 10.6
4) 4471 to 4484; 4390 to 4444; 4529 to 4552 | -1.0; 9.1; 10.1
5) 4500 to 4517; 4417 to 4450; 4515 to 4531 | -1.0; 9.47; 10.7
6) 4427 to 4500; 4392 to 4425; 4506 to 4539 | -1.2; 9.09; 10.7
